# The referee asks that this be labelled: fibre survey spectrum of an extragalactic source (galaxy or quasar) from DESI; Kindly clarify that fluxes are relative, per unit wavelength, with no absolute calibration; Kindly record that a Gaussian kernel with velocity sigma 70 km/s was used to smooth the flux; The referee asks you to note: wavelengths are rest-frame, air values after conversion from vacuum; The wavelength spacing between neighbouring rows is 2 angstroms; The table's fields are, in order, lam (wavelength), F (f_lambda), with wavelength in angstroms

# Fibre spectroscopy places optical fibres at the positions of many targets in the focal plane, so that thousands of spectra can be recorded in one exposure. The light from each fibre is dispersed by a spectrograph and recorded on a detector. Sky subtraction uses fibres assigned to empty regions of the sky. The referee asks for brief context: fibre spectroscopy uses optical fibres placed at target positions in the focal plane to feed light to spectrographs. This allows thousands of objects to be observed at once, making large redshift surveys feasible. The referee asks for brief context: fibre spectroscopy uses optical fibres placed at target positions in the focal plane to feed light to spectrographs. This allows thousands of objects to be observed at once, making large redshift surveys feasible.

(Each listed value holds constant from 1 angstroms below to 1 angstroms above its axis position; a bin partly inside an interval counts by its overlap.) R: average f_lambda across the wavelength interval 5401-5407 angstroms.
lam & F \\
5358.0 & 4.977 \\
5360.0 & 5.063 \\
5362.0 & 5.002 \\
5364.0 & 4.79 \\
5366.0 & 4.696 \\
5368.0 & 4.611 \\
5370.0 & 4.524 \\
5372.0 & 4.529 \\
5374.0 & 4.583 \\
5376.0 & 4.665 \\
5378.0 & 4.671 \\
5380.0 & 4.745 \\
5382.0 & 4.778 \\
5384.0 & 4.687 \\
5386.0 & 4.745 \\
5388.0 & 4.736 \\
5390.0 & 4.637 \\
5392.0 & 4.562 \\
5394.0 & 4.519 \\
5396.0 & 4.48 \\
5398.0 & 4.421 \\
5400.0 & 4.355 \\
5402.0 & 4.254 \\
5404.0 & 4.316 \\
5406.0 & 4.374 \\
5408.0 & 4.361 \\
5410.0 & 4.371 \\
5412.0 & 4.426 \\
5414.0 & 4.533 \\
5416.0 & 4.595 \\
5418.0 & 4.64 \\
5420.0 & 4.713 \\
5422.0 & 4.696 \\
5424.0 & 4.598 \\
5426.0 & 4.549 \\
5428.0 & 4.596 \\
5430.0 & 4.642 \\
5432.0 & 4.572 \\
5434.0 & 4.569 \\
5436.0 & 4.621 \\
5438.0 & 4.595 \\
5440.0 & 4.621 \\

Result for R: 4.31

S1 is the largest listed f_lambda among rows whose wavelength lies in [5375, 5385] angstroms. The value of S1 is 4.778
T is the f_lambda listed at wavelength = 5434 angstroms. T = 4.569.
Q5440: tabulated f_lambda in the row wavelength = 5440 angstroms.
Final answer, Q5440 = 4.621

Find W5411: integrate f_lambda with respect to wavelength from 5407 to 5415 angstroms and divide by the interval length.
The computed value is 4.42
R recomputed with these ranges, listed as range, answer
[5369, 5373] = 4.53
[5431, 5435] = 4.57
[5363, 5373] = 4.63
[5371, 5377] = 4.59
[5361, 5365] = 4.9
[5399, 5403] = 4.3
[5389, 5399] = 4.52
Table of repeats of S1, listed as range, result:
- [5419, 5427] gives 4.713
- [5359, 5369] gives 5.063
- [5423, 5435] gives 4.642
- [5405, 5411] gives 4.374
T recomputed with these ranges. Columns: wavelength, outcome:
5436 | 4.621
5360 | 5.063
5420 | 4.713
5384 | 4.687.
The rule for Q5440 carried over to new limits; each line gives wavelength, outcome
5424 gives 4.598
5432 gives 4.572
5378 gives 4.671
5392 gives 4.562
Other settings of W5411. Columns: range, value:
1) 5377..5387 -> 4.73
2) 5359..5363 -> 5.03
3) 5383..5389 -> 4.72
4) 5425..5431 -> 4.6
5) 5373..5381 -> 4.67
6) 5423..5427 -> 4.57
